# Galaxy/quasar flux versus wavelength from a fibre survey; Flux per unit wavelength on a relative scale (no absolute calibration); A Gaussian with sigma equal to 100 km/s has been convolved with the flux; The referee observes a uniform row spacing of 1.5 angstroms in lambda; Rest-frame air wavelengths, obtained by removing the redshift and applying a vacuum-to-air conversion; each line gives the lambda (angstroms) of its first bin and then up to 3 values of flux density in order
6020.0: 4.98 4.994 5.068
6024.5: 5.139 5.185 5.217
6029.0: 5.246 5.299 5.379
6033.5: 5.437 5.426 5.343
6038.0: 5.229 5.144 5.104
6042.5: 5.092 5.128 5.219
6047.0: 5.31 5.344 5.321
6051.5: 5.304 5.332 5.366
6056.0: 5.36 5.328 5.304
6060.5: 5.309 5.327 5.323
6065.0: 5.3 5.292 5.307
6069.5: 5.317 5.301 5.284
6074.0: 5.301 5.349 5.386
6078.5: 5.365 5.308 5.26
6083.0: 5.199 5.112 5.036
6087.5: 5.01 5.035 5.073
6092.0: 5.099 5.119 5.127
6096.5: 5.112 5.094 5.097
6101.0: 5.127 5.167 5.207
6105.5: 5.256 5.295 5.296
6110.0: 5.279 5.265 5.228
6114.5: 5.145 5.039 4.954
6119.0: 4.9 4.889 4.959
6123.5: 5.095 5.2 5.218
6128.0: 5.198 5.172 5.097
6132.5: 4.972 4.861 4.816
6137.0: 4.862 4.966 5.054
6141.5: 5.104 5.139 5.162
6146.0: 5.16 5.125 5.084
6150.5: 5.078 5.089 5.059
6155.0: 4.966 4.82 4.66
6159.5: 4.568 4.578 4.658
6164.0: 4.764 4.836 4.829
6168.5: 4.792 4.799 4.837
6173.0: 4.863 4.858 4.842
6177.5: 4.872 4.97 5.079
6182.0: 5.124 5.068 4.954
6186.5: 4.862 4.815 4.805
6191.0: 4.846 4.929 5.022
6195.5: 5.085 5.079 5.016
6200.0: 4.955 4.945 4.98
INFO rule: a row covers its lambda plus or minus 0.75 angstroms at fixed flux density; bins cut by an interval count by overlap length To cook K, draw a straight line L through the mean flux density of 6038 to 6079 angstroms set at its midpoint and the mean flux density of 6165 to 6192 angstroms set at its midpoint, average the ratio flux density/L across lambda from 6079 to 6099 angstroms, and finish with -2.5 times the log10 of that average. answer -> 0.01 mag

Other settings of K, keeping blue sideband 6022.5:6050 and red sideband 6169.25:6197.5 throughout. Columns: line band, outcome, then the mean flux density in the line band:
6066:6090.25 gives -0.02 mag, 5.24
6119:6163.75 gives 0.01 mag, 4.98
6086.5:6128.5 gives -0.01 mag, 5.12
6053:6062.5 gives -0.03 mag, 5.33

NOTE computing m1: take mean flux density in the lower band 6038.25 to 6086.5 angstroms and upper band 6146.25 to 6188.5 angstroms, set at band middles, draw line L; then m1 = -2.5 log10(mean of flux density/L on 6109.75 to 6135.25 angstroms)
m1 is -0.005 mag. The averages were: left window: 5.27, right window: 4.89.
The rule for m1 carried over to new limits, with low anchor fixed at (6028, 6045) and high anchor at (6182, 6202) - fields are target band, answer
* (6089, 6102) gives 0.008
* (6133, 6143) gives 0.022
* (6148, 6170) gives 0.039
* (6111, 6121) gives 0.010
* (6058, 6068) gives -0.022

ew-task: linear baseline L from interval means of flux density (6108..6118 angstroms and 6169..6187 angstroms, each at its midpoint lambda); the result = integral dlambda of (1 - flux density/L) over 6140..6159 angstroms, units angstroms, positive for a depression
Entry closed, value 0.0 angstroms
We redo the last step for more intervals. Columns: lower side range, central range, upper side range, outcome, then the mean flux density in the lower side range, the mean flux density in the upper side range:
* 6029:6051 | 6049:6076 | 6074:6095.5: -0.48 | 5.27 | 5.18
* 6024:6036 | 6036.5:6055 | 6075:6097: 0.06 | 5.3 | 5.17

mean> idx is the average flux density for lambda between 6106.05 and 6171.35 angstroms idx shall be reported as 5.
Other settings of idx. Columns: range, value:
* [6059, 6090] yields 5.26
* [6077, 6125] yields 5.14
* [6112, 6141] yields 5.04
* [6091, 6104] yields 5.12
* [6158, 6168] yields 4.7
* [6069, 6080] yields 5.33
